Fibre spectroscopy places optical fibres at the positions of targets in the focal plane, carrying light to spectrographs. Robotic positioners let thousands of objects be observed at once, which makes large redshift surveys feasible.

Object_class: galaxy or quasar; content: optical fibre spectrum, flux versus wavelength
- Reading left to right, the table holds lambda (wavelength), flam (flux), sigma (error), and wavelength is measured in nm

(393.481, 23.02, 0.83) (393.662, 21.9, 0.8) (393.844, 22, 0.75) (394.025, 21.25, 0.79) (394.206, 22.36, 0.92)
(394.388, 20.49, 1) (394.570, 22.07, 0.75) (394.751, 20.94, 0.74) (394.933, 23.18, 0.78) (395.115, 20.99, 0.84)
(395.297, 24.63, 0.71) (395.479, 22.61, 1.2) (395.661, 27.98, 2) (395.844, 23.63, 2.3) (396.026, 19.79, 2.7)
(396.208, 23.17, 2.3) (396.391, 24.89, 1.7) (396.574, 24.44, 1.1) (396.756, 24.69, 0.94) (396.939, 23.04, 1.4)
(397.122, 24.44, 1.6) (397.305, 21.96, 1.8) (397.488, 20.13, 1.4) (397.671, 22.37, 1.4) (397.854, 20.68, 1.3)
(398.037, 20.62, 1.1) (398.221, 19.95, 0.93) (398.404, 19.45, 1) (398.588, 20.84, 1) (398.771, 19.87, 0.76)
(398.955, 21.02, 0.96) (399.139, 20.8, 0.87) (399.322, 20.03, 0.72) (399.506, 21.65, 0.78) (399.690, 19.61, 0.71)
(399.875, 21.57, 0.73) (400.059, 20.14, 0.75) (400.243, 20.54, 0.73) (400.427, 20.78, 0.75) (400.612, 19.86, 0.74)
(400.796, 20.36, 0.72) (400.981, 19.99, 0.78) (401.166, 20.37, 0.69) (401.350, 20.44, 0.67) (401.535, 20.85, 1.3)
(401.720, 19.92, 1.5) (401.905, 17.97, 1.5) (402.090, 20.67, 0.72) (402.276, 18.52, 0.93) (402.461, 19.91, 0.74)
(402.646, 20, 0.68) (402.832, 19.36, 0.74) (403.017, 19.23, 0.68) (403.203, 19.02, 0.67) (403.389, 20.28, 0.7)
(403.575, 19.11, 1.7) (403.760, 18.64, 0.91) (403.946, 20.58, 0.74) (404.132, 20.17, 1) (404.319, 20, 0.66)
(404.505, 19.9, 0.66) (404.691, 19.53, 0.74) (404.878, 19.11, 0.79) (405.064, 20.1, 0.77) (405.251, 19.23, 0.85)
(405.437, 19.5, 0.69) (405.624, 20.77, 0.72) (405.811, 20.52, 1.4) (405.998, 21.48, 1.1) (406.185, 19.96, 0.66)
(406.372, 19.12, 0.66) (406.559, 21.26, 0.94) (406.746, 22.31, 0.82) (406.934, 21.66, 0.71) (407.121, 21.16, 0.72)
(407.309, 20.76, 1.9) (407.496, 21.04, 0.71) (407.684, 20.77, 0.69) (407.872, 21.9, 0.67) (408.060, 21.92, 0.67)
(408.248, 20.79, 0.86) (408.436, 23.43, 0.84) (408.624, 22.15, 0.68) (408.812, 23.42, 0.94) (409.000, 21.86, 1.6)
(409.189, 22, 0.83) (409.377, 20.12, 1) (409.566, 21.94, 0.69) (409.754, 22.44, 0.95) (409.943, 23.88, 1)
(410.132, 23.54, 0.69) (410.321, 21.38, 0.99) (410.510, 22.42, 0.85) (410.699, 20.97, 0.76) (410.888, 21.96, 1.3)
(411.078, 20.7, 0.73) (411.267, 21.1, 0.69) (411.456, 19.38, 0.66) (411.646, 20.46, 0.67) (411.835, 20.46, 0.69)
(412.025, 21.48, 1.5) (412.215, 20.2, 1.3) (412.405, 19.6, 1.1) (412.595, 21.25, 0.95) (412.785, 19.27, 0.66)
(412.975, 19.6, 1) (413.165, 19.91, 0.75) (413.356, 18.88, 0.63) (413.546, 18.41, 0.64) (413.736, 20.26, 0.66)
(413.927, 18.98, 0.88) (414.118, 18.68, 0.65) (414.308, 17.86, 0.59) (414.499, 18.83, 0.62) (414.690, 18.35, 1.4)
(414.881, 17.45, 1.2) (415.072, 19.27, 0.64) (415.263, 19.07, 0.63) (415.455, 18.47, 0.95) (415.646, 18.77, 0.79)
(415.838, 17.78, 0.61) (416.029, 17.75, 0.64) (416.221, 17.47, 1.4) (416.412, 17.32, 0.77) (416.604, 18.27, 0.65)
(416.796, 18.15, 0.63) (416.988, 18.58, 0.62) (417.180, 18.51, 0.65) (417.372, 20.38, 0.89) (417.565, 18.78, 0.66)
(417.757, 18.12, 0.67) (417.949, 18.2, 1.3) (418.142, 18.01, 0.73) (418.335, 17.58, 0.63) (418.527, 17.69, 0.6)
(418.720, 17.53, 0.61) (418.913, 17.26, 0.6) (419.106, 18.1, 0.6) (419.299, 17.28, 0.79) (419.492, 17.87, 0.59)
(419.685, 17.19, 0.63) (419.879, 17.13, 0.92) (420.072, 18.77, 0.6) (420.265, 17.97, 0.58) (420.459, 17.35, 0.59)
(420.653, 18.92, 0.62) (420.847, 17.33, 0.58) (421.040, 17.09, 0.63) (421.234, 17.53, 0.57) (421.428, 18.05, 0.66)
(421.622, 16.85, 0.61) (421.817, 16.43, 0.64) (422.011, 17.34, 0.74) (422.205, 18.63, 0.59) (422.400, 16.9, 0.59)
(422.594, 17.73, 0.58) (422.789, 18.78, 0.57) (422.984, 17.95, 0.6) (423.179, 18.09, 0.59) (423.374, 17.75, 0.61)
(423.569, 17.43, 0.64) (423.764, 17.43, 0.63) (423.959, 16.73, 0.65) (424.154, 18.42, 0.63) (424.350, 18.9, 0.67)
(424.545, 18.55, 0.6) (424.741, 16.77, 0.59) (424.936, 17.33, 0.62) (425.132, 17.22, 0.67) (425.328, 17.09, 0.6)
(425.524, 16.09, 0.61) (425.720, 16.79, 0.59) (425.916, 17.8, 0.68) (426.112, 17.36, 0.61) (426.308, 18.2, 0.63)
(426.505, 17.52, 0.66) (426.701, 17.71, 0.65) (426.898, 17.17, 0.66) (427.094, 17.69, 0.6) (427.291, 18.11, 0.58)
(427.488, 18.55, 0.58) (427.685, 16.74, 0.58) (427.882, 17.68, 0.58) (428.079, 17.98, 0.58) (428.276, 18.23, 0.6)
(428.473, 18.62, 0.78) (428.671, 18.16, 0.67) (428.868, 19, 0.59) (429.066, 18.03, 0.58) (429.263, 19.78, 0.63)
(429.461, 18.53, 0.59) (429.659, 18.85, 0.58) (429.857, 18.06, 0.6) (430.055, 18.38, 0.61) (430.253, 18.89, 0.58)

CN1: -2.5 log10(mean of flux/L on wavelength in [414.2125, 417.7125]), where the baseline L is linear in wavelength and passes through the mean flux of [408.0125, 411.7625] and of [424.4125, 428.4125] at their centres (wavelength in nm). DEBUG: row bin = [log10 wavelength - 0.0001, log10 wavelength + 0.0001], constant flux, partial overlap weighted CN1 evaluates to 0.103 mag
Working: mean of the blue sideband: 21.8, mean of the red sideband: 17.6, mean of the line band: 18.4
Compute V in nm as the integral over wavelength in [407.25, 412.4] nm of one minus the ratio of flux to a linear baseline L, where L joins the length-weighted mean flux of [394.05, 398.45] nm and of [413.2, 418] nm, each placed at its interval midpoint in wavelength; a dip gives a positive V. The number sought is -0.48 nm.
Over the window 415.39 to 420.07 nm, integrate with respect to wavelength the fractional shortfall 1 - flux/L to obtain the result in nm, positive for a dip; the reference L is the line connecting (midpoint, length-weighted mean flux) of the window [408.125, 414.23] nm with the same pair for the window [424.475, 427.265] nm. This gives 0.32 nm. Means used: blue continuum 21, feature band 18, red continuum 17.4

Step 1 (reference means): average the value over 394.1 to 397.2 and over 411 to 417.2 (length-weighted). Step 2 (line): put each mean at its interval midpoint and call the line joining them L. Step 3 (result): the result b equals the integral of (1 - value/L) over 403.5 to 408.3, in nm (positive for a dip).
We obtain 0.10 nm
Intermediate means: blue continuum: 23.1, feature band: 20.4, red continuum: 19.1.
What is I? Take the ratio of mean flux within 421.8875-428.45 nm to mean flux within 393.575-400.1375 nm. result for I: 0.81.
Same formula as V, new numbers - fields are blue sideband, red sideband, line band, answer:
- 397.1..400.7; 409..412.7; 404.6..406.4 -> 0.09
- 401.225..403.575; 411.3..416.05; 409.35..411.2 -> -0.25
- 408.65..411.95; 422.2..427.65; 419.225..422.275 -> 0.19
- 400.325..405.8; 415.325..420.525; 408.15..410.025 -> -0.31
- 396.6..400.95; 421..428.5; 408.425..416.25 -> -0.39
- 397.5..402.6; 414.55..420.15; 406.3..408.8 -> -0.28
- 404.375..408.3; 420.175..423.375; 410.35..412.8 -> -0.15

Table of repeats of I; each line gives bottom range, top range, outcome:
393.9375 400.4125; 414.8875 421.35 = 0.82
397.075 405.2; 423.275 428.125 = 0.87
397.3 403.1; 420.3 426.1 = 0.87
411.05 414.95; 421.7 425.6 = 0.90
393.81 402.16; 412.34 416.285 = 0.88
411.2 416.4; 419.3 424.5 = 0.92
